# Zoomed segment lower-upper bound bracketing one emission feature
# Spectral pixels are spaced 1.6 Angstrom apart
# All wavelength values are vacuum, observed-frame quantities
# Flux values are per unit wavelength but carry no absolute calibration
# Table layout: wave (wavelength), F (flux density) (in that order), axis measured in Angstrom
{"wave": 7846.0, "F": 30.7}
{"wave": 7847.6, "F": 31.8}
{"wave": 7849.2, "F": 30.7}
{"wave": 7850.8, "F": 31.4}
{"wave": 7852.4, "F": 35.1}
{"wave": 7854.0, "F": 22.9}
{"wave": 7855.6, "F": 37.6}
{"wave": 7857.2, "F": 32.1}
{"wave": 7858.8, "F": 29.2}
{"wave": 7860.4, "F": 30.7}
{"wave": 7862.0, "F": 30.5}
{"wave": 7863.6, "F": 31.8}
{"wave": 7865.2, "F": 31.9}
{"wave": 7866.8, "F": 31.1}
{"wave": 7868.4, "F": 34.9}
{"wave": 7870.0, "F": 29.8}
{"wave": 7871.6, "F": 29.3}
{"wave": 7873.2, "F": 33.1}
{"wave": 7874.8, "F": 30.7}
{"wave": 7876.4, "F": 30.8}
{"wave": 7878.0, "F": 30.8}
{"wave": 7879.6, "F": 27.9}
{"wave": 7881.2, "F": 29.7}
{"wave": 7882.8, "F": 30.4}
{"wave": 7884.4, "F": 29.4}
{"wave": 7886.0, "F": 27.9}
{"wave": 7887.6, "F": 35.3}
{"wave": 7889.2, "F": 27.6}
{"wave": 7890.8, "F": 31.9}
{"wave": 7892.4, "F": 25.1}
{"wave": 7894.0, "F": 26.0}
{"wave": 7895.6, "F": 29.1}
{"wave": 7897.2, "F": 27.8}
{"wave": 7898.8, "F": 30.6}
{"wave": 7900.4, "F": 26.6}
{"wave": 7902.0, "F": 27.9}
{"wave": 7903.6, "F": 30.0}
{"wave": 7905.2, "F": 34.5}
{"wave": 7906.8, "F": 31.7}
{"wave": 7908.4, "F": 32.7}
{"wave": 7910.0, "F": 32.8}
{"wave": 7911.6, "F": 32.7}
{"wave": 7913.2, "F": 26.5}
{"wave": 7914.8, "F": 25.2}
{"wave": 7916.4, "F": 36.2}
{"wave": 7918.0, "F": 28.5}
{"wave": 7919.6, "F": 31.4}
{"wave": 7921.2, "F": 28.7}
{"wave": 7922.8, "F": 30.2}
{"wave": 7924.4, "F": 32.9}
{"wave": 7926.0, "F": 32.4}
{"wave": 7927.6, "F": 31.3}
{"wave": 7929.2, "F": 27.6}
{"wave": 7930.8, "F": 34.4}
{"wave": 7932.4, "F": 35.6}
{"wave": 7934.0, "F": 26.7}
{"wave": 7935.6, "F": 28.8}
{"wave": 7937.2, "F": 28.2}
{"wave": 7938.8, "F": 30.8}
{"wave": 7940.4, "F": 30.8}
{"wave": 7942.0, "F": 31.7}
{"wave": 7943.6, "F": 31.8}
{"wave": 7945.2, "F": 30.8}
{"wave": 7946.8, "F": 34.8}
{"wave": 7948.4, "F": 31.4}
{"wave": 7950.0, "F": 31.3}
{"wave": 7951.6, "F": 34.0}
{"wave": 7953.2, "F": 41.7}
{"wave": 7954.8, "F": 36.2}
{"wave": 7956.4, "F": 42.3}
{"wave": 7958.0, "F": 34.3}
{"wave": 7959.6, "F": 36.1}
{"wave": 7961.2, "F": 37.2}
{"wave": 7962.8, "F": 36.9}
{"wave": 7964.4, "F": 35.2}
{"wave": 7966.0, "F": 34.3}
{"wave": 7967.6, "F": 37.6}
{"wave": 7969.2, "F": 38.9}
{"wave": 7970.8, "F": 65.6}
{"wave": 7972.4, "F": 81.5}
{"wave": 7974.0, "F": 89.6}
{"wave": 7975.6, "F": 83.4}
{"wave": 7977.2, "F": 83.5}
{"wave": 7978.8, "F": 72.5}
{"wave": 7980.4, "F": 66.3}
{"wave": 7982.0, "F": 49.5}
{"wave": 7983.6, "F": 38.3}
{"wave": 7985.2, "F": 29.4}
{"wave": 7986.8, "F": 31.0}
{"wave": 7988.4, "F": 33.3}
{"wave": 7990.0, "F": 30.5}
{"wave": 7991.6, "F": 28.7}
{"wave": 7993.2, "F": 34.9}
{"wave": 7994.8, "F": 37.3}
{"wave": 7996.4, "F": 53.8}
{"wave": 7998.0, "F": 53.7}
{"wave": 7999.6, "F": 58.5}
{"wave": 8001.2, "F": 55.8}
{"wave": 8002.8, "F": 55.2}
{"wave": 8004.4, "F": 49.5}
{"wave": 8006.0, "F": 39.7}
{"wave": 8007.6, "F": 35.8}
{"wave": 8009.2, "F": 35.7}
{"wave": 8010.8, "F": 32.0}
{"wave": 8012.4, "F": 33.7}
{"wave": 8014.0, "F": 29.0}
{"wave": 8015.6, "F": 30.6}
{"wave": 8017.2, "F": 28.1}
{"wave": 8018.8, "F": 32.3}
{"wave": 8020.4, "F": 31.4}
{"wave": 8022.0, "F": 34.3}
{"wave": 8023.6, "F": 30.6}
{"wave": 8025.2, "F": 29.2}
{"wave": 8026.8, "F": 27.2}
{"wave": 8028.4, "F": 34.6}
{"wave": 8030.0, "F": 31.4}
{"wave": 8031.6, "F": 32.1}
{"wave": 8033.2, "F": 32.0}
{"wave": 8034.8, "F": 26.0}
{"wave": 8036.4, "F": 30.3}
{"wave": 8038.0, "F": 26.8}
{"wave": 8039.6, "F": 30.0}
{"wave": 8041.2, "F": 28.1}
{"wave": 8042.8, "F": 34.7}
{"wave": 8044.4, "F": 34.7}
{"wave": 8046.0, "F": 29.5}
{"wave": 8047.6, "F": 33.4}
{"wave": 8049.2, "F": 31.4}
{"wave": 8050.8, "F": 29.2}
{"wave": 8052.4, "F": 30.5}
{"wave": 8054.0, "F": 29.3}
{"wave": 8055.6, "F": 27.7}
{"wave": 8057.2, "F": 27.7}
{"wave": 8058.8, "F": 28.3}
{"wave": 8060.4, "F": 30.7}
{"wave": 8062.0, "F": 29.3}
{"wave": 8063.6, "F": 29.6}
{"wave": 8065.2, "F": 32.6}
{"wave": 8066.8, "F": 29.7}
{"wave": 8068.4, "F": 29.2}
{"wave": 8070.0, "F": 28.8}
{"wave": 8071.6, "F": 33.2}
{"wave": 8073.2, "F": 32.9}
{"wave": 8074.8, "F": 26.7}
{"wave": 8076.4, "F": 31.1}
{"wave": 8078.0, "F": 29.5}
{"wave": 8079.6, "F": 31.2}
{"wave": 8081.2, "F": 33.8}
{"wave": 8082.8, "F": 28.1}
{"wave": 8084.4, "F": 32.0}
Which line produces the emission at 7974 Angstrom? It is Halpha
